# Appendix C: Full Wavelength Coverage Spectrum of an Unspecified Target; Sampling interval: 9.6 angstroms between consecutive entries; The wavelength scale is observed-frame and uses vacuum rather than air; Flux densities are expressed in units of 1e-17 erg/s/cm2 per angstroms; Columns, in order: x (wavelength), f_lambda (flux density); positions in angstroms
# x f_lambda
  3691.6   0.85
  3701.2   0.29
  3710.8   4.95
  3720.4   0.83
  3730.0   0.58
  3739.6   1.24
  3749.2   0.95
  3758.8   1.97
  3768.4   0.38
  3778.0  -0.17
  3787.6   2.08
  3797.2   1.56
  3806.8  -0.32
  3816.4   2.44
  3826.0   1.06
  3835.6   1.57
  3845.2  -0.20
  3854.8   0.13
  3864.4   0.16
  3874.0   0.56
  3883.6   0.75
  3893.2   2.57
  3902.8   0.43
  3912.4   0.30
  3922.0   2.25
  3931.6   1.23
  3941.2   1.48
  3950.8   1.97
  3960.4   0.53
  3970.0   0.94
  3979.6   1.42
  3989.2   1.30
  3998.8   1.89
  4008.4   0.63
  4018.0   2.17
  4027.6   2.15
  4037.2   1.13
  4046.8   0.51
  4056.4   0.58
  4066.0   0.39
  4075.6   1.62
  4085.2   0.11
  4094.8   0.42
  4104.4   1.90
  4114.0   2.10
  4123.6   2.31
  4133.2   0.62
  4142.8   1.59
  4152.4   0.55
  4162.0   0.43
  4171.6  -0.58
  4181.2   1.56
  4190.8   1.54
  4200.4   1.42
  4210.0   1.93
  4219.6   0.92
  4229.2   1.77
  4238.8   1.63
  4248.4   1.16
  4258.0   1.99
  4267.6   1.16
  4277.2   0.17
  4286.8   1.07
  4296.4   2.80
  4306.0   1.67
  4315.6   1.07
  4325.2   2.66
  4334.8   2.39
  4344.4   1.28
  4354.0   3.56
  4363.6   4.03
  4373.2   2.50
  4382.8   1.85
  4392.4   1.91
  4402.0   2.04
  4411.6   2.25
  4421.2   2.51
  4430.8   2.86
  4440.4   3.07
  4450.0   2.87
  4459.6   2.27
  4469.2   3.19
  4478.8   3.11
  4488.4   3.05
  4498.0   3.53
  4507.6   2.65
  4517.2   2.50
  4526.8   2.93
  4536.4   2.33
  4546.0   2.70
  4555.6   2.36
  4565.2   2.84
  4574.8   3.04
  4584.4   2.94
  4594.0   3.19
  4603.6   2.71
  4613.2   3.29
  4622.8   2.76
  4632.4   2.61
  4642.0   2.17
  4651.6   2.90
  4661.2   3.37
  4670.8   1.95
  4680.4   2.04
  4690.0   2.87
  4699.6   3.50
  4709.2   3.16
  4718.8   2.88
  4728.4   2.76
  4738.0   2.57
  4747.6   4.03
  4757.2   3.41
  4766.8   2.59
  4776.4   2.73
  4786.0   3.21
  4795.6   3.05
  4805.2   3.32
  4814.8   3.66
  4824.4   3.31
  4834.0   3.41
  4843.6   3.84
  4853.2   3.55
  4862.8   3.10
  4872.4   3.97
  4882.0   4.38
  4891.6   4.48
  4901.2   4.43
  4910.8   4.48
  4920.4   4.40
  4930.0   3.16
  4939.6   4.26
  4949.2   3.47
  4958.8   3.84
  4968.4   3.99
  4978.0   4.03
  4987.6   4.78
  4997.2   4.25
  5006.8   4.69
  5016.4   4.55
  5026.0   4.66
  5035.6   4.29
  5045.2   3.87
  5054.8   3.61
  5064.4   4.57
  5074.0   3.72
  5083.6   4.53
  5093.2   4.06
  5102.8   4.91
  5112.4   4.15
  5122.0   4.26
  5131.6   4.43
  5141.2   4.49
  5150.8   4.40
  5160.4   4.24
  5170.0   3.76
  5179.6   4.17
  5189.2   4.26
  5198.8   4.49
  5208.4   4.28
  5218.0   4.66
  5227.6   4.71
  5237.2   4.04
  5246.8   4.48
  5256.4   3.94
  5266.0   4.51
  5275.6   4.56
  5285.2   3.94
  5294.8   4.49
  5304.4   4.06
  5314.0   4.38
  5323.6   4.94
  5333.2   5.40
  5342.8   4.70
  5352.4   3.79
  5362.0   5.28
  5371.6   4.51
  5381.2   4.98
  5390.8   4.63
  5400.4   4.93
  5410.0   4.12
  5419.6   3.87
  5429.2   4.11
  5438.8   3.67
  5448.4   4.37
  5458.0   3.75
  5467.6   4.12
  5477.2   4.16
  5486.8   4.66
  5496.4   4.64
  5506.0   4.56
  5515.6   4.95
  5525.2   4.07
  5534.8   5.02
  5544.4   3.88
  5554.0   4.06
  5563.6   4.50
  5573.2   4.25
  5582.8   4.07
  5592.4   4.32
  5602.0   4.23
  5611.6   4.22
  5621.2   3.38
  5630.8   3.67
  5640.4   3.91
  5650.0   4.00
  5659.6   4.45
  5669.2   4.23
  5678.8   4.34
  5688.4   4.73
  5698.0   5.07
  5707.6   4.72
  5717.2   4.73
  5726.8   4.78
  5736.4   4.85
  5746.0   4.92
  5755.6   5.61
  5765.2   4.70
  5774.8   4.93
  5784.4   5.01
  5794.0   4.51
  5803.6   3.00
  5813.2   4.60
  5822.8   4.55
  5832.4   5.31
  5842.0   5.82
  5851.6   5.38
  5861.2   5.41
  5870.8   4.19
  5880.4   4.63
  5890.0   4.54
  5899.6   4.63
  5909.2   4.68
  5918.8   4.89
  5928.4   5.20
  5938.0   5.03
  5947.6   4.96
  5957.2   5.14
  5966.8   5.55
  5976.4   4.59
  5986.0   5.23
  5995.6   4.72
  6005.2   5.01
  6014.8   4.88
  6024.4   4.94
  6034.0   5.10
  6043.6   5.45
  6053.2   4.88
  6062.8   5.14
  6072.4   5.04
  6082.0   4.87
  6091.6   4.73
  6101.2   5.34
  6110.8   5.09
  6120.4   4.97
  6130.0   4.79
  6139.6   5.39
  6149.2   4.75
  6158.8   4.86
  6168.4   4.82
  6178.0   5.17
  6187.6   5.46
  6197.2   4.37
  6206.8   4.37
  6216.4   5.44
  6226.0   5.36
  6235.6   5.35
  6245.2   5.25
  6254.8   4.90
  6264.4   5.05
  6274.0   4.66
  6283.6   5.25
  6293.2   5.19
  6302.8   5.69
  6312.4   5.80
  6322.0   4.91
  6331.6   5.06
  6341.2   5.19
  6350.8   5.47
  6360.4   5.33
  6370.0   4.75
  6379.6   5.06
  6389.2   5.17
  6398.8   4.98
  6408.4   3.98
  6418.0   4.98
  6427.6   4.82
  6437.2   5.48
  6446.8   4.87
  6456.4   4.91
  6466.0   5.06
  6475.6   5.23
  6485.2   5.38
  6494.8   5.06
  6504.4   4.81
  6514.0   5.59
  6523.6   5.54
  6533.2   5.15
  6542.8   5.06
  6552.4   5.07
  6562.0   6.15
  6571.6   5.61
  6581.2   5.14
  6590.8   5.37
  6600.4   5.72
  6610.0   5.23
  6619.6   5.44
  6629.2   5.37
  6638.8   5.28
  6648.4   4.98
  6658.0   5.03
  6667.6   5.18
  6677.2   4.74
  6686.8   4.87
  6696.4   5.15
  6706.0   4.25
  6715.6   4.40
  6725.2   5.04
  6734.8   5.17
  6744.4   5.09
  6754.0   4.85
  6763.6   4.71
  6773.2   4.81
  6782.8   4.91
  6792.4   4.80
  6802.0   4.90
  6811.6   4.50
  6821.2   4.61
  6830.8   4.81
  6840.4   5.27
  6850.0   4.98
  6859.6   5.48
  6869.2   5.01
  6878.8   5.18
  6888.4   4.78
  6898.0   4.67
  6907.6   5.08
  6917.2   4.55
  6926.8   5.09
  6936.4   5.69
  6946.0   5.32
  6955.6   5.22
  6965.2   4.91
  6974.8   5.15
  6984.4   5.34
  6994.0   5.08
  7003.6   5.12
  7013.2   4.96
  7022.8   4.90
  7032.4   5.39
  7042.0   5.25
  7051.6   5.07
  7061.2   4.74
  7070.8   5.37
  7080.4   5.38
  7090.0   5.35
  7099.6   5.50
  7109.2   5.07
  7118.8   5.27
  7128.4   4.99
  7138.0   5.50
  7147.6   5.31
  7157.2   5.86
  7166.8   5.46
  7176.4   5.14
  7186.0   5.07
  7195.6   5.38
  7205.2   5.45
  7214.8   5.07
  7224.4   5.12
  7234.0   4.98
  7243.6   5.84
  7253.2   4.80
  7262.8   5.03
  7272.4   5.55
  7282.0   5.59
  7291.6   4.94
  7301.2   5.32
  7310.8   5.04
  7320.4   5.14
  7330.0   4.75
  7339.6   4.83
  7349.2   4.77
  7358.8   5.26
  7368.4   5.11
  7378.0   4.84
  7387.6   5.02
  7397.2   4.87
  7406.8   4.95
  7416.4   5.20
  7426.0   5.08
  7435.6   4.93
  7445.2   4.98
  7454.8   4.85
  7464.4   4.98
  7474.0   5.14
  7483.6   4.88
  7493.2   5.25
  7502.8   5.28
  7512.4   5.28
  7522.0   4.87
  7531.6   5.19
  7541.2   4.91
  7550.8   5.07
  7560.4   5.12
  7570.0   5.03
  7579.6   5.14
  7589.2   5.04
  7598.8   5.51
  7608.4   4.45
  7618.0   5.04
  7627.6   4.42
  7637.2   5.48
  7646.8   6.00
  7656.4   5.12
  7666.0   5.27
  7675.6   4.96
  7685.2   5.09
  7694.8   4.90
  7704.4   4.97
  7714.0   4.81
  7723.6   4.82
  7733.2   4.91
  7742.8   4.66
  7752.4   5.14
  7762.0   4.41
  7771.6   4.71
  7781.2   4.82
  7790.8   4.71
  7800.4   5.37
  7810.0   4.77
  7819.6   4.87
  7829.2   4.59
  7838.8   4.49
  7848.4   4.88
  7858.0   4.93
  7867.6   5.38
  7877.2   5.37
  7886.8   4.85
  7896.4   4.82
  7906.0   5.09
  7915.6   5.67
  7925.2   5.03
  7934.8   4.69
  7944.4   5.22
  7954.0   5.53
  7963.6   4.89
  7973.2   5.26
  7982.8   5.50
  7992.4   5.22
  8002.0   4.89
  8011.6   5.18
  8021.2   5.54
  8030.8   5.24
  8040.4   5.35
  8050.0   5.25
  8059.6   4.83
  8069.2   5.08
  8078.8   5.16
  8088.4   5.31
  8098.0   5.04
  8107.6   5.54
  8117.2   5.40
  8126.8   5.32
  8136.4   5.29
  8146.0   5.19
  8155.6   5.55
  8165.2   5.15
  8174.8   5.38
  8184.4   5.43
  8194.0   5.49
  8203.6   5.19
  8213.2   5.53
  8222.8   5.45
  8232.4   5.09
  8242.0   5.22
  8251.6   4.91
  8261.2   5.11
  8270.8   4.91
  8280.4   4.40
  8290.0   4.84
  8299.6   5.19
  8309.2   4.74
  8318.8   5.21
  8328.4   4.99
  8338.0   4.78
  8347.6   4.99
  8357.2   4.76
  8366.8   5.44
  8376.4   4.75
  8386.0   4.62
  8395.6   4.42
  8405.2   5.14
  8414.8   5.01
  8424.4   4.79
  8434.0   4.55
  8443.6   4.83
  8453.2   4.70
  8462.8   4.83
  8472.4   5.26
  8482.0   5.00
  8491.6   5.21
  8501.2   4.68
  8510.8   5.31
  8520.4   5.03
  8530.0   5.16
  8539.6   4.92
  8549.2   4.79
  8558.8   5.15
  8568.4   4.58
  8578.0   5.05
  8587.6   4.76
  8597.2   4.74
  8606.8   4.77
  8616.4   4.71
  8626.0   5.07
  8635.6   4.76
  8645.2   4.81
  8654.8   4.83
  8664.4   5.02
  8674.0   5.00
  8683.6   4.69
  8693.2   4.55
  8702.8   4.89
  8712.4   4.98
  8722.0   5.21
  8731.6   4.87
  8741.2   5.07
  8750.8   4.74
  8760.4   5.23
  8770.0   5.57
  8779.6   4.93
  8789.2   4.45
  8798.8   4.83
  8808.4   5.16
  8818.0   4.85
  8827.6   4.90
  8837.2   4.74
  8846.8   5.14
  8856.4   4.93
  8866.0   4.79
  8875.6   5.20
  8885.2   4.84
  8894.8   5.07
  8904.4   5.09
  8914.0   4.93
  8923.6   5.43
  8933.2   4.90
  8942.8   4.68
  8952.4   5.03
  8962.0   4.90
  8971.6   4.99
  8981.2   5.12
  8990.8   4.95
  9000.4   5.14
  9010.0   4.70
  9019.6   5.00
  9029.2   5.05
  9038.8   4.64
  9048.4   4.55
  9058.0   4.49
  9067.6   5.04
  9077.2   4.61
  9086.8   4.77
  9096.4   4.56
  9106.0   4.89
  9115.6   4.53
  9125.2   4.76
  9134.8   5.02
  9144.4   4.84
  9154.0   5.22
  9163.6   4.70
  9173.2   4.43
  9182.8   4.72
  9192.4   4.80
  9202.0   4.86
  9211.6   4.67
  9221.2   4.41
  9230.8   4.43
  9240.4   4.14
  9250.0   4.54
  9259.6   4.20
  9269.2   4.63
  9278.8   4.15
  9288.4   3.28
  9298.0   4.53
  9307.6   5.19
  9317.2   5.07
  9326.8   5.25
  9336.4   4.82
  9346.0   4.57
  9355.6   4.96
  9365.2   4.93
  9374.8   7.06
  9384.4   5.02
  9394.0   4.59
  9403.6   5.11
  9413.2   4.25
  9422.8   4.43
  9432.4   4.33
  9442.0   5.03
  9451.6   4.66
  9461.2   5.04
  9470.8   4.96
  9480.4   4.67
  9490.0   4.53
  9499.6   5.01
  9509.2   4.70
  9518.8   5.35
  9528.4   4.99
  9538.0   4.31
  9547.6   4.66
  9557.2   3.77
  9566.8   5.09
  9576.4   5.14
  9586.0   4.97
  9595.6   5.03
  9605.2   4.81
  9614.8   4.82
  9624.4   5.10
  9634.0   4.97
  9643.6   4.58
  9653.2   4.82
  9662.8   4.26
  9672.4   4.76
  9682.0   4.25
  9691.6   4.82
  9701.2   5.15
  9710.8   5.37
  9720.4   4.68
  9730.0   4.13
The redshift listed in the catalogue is 0.087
